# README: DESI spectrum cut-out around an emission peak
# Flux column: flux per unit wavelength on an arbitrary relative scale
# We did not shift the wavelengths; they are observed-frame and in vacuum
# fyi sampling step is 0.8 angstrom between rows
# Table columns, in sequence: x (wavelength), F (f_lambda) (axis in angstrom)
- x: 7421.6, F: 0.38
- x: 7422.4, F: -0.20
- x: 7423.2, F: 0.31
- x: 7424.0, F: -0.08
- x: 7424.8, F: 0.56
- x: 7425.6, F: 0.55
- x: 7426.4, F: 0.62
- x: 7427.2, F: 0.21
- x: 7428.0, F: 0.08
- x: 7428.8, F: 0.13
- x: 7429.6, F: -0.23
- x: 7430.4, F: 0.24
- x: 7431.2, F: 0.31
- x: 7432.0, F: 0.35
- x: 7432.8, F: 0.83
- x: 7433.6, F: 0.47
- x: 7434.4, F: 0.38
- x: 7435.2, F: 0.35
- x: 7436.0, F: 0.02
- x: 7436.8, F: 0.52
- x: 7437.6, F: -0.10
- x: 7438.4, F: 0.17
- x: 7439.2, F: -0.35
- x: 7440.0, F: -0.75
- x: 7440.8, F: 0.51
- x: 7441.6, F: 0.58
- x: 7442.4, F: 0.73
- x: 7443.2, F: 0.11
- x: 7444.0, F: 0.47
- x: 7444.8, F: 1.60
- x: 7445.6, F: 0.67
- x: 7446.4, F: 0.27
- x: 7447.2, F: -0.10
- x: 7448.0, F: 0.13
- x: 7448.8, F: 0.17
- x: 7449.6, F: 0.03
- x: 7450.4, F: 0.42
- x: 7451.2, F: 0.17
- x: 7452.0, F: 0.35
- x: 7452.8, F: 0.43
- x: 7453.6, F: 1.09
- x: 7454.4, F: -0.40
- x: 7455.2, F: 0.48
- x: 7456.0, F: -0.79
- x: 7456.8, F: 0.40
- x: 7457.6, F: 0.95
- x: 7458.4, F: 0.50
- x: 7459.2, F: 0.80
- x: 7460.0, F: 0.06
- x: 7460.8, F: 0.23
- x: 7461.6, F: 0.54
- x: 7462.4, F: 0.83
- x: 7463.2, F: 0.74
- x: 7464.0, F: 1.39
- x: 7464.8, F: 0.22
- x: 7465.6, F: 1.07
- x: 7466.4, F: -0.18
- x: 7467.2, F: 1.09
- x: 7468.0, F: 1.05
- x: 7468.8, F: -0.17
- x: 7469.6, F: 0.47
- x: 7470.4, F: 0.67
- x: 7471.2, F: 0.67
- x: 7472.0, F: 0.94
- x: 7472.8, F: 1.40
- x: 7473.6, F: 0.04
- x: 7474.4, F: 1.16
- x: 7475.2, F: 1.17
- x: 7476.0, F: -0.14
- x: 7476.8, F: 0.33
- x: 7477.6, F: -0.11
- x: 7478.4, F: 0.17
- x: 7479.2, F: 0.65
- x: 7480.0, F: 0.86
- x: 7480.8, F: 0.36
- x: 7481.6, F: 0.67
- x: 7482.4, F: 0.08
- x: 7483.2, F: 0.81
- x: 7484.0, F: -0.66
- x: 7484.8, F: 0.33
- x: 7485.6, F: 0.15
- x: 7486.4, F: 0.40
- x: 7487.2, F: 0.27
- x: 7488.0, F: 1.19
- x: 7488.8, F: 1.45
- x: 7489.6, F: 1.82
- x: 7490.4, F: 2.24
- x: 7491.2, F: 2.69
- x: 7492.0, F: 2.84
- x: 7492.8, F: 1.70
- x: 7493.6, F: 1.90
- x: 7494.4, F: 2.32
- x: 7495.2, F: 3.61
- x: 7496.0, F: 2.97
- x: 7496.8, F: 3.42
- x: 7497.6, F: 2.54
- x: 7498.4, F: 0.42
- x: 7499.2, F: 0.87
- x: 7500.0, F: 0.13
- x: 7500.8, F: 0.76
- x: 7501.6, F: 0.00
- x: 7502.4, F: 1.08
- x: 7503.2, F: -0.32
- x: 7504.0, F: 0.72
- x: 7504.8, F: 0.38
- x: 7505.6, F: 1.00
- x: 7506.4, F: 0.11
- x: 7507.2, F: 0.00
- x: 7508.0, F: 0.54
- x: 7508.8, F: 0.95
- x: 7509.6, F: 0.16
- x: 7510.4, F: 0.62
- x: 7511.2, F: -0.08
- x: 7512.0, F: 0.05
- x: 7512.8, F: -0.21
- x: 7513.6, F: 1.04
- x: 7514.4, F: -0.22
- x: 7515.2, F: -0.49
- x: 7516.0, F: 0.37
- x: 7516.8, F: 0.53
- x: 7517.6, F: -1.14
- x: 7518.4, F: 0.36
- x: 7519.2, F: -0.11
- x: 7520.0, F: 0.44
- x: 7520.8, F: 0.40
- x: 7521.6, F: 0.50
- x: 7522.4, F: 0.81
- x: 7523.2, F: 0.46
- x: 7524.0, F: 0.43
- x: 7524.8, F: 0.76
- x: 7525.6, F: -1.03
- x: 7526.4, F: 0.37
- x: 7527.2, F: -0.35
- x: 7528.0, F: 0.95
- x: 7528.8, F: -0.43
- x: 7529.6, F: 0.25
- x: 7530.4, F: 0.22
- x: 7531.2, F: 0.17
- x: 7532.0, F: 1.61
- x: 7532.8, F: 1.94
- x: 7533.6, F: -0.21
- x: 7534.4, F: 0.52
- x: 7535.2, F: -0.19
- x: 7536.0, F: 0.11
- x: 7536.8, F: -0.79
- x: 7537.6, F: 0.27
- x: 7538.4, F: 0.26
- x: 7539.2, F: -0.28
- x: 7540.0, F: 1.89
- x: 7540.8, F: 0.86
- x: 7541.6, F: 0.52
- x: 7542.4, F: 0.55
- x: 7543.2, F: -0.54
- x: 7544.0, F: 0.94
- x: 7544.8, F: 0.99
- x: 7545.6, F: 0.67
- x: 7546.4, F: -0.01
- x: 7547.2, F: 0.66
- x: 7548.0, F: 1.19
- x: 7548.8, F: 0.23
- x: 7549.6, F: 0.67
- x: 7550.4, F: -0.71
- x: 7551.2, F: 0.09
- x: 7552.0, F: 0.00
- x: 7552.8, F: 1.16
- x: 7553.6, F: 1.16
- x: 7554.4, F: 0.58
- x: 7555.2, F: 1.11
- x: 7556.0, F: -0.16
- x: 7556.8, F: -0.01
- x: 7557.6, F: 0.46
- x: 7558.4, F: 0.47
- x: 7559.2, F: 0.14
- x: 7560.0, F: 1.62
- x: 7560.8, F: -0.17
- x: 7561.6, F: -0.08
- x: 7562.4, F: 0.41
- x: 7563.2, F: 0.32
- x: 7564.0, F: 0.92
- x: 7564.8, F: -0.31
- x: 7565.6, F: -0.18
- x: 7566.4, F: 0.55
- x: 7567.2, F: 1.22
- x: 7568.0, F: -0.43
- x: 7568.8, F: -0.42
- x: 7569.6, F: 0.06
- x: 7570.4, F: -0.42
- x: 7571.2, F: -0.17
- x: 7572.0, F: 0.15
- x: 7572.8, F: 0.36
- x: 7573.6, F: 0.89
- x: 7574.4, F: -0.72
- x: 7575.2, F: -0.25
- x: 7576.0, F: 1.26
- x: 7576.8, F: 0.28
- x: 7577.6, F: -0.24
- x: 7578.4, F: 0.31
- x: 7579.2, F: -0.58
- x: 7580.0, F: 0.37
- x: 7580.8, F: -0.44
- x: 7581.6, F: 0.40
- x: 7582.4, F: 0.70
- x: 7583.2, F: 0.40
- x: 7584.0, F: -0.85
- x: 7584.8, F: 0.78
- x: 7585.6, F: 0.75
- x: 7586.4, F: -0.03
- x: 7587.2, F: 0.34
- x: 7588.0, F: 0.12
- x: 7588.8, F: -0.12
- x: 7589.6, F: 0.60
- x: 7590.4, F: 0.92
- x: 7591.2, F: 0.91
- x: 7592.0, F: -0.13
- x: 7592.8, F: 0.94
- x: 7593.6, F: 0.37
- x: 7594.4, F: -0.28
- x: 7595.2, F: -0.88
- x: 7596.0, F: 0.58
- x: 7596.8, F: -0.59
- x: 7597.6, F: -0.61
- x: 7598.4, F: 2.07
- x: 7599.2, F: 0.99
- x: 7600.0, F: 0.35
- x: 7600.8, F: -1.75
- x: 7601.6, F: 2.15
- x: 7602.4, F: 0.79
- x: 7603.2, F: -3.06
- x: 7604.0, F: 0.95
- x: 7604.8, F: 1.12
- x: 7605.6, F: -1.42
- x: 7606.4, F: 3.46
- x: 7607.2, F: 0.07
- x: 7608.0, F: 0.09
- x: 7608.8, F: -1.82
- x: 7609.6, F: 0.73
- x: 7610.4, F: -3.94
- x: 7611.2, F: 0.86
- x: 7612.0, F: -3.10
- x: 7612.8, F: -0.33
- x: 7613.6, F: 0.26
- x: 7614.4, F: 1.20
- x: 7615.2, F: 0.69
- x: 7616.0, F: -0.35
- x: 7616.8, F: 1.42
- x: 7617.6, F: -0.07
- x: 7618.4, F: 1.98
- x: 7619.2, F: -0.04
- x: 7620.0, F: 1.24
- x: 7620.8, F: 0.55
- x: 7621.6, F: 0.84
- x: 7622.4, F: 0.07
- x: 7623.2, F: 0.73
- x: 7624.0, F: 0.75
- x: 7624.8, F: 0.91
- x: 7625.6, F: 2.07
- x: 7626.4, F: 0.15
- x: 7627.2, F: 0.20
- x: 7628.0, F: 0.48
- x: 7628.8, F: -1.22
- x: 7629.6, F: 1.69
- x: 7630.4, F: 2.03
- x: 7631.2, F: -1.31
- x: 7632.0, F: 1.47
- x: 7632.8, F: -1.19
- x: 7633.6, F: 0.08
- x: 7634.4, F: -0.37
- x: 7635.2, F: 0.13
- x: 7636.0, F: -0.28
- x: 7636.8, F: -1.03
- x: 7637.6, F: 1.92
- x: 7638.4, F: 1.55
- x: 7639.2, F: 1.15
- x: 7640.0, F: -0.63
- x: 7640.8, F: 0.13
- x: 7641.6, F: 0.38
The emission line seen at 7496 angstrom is [O II] 3727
